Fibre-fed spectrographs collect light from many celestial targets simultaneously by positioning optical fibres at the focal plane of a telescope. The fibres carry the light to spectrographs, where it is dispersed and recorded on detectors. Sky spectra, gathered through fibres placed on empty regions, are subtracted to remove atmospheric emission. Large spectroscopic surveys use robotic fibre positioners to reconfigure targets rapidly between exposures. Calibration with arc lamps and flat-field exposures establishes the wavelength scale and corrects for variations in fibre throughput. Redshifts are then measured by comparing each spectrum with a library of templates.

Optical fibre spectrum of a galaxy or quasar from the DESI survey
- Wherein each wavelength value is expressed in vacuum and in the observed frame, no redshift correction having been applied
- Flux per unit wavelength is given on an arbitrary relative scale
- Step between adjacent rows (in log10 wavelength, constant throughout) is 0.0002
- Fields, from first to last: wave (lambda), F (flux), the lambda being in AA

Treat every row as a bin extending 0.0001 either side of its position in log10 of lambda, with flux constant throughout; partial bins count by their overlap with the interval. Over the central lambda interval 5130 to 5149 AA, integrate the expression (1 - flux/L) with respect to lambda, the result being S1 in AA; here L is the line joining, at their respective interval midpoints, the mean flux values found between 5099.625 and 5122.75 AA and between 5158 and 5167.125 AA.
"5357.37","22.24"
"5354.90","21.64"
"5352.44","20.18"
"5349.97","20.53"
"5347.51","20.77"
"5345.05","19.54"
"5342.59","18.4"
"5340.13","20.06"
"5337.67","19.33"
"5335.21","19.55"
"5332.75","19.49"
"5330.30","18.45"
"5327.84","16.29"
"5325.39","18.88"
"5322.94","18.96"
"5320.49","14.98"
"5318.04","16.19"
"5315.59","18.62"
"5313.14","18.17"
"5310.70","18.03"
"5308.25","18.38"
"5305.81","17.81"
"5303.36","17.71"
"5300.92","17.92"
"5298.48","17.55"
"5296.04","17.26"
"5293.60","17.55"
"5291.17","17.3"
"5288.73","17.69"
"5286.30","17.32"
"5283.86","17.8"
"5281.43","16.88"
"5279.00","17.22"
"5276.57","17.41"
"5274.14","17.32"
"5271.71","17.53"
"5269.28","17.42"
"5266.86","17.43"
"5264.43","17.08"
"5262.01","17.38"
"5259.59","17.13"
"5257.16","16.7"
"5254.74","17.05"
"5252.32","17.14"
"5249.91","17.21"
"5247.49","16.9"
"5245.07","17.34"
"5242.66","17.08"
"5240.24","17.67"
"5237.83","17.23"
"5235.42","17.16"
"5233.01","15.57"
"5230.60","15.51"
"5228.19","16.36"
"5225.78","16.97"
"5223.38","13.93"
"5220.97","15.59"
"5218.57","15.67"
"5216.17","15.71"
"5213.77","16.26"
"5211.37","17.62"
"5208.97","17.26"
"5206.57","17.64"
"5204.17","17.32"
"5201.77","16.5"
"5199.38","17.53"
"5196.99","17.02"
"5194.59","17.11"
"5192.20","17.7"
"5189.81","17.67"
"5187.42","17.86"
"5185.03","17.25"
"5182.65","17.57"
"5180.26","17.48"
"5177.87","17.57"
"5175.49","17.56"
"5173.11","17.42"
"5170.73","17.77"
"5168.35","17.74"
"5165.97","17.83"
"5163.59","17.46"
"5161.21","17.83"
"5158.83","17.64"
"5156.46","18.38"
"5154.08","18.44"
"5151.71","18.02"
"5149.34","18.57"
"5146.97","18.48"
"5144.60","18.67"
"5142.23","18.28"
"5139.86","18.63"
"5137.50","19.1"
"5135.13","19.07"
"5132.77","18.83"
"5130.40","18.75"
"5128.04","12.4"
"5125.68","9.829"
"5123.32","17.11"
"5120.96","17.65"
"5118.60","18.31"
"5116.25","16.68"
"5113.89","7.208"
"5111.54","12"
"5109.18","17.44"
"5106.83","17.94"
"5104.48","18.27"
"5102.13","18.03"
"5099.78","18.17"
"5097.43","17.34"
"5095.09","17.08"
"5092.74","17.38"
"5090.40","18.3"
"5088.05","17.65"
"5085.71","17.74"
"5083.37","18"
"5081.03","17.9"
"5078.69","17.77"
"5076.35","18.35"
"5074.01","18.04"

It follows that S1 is -2.0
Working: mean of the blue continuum 16.1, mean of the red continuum 17.7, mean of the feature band 18.7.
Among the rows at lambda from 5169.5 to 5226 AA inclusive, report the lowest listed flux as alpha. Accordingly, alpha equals 13.93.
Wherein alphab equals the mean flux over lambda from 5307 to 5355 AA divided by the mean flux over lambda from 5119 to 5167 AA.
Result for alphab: 1.07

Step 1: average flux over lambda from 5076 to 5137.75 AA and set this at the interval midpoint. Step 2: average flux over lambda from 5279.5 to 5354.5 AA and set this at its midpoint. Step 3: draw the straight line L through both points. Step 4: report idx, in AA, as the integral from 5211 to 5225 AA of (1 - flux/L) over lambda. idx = 1.5 AA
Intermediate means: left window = 16.8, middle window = 15.7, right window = 18.3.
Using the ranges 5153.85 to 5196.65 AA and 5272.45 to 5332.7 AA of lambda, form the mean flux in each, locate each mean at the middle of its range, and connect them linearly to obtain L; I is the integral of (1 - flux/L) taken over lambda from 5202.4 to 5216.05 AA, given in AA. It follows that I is 0.4 AA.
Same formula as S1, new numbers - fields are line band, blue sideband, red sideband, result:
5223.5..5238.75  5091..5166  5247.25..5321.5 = 0.9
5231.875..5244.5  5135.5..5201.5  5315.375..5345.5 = 0.8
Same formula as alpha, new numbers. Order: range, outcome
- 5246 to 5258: 16.7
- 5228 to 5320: 15.51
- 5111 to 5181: 7.208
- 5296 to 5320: 16.19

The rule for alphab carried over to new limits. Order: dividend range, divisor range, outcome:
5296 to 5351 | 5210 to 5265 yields 1.11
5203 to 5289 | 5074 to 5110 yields 0.95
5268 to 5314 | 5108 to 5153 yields 1.06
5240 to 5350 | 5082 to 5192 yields 1.03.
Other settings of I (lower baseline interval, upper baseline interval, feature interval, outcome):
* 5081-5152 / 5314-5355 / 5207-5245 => 3.2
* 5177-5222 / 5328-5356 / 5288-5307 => 1.3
